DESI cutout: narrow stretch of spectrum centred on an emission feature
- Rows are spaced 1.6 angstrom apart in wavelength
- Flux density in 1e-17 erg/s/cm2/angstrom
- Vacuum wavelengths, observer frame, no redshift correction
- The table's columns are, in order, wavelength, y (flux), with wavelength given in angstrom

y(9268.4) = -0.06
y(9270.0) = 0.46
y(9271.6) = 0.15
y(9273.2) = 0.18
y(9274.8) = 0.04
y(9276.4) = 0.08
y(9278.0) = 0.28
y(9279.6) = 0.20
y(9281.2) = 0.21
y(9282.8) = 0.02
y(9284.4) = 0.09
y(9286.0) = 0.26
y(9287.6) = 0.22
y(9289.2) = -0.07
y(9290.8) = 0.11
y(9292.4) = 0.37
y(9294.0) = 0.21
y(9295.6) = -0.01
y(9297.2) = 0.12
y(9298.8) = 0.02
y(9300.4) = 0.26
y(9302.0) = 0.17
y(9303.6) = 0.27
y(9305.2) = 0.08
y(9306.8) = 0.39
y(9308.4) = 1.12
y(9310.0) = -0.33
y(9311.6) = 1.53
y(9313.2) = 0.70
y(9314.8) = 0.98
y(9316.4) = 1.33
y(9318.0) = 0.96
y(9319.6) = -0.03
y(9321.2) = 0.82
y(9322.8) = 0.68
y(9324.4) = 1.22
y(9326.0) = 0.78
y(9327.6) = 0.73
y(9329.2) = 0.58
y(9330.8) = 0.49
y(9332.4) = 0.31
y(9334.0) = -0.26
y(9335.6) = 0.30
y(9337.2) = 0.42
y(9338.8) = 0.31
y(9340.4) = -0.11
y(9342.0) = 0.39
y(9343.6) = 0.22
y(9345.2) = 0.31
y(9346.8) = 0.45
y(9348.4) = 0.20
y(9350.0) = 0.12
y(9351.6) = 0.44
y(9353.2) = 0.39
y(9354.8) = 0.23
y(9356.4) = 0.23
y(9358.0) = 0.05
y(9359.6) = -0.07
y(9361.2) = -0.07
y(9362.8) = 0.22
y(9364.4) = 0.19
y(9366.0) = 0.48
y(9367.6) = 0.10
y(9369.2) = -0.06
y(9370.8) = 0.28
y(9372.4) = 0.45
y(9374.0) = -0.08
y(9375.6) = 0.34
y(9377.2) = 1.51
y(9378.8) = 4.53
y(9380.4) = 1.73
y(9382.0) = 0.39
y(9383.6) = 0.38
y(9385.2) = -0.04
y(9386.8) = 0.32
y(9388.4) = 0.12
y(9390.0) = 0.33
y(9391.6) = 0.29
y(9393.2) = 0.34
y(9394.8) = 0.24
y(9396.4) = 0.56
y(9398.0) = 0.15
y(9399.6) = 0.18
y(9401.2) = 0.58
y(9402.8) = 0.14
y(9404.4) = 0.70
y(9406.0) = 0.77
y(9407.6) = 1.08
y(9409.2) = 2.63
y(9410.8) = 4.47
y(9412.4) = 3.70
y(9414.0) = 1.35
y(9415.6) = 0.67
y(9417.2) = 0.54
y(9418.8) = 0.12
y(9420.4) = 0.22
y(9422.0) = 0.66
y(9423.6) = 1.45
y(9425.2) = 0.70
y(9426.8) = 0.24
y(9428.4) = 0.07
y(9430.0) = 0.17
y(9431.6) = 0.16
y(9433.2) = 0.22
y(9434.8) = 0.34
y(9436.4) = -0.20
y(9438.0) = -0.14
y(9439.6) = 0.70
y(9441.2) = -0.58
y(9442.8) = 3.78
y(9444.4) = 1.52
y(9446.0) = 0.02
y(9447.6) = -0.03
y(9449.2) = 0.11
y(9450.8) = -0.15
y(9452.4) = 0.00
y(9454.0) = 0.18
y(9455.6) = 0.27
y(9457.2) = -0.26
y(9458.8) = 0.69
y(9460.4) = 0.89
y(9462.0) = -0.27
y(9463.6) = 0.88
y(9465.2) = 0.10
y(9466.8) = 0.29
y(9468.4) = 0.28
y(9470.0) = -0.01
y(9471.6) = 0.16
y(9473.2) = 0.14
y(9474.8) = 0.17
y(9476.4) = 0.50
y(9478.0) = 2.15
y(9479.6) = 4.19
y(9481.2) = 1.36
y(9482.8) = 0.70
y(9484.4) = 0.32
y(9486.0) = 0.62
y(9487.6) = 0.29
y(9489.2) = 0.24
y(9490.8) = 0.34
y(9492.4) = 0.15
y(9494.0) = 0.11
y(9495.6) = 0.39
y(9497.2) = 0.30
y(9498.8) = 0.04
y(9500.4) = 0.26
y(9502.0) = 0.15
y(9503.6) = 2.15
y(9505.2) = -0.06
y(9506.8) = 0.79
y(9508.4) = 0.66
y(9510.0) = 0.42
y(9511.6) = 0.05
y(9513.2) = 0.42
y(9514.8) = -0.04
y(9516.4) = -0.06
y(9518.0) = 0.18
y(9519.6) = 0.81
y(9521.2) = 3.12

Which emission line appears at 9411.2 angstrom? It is H-beta 4861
